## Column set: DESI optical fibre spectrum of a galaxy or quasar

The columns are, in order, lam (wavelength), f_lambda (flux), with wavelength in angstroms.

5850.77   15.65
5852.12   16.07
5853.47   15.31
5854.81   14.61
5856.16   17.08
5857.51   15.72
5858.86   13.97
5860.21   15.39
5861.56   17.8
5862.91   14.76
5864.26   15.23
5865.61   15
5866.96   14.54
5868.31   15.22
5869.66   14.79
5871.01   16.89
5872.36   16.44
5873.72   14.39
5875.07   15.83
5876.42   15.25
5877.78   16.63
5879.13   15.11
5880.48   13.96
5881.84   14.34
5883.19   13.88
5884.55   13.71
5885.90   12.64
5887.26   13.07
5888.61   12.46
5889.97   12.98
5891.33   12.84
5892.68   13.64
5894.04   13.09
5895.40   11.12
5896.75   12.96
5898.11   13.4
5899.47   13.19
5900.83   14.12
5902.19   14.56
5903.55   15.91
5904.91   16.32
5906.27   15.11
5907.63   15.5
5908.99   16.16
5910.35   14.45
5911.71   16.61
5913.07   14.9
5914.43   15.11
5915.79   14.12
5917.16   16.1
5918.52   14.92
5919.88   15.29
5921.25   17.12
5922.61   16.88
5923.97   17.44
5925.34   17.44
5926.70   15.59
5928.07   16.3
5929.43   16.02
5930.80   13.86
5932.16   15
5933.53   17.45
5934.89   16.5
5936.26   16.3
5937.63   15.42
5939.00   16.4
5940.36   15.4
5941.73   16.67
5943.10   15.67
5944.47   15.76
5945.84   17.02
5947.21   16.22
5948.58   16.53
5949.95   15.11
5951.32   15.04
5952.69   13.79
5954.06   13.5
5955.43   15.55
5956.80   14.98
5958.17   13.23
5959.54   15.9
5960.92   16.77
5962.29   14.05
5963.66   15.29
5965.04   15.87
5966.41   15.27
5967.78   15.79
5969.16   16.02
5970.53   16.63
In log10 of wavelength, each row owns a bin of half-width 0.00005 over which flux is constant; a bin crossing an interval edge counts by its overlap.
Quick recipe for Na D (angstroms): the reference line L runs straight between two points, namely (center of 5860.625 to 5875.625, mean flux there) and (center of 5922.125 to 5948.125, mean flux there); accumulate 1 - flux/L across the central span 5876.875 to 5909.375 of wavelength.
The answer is 3.6 angstroms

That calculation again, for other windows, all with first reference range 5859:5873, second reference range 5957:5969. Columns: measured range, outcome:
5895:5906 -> 1.0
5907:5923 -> -0.2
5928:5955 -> -0.6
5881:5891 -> 1.4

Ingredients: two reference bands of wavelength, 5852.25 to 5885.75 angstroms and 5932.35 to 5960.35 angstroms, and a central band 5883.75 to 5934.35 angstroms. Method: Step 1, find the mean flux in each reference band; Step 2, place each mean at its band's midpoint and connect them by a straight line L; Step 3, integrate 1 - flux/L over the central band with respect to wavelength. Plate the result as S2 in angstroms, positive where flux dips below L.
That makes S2 2.06 angstroms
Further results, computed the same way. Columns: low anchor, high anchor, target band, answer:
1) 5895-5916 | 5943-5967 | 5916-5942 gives -1.9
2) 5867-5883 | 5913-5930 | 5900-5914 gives 0.4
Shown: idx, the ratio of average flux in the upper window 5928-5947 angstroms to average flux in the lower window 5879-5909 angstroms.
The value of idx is 1.2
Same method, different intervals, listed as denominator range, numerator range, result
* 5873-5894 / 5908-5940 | 1.13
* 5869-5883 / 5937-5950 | 1.05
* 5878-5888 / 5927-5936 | 1.14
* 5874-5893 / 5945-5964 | 1.08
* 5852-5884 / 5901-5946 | 1.03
